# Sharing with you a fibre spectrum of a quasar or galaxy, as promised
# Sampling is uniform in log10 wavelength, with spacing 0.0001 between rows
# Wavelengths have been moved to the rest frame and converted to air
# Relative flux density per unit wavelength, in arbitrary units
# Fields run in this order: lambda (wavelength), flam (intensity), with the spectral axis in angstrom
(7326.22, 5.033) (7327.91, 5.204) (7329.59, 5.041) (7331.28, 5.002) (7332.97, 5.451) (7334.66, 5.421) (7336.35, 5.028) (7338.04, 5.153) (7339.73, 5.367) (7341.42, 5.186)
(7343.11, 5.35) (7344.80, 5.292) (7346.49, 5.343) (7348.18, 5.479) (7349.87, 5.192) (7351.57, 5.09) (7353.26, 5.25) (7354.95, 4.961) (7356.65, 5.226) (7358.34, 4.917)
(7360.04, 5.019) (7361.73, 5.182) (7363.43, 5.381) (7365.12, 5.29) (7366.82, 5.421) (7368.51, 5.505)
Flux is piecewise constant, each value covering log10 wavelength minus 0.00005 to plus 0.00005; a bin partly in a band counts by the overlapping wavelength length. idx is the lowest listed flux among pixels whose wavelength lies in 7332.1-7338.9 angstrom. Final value 5.028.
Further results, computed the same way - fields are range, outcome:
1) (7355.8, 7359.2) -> 4.917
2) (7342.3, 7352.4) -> 5.09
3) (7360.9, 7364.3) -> 5.182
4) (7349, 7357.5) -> 4.961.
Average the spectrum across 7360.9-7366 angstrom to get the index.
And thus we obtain 5.28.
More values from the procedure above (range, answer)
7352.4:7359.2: 5.09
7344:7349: 5.37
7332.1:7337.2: 5.29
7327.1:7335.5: 5.23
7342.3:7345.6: 5.32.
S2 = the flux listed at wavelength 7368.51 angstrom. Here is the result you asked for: 5.505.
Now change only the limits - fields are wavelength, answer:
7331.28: 5.002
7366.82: 5.421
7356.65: 5.226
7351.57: 5.09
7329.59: 5.041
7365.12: 5.29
